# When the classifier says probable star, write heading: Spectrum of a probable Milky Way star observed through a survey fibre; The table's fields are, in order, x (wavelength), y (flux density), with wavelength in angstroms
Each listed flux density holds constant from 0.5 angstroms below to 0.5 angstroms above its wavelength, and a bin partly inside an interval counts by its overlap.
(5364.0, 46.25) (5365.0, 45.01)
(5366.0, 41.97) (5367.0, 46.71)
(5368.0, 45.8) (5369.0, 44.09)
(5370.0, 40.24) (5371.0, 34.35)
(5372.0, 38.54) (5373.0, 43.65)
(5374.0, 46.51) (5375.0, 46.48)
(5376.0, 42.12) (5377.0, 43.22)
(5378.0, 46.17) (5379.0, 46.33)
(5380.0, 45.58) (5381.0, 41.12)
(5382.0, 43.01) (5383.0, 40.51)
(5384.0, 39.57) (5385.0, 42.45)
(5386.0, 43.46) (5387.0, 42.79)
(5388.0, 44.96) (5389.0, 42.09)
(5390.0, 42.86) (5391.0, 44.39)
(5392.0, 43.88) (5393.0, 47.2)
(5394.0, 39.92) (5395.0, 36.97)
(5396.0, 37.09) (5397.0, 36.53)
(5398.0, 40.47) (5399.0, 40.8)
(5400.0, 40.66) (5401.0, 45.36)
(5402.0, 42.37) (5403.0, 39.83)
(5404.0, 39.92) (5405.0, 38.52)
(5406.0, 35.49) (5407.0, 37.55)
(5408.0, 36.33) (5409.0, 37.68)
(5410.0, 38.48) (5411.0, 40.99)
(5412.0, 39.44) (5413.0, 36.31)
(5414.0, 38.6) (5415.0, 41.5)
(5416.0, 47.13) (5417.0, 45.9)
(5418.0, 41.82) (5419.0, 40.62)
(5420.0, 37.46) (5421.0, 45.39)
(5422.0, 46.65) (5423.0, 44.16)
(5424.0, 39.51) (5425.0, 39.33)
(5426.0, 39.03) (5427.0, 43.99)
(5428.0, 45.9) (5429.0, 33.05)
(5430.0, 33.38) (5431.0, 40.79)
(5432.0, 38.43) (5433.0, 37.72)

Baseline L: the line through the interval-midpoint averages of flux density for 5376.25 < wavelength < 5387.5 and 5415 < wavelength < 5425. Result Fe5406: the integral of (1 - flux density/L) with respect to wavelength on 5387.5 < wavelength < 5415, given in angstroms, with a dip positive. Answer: 1.8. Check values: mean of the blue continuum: 43.1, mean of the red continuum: 42.9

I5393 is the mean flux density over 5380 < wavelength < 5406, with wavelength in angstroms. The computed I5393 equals 41.4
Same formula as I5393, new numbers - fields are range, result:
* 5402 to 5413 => 38.5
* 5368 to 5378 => 42.5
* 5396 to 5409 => 39.3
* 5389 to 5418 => 40.5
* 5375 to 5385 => 43.2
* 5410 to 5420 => 41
